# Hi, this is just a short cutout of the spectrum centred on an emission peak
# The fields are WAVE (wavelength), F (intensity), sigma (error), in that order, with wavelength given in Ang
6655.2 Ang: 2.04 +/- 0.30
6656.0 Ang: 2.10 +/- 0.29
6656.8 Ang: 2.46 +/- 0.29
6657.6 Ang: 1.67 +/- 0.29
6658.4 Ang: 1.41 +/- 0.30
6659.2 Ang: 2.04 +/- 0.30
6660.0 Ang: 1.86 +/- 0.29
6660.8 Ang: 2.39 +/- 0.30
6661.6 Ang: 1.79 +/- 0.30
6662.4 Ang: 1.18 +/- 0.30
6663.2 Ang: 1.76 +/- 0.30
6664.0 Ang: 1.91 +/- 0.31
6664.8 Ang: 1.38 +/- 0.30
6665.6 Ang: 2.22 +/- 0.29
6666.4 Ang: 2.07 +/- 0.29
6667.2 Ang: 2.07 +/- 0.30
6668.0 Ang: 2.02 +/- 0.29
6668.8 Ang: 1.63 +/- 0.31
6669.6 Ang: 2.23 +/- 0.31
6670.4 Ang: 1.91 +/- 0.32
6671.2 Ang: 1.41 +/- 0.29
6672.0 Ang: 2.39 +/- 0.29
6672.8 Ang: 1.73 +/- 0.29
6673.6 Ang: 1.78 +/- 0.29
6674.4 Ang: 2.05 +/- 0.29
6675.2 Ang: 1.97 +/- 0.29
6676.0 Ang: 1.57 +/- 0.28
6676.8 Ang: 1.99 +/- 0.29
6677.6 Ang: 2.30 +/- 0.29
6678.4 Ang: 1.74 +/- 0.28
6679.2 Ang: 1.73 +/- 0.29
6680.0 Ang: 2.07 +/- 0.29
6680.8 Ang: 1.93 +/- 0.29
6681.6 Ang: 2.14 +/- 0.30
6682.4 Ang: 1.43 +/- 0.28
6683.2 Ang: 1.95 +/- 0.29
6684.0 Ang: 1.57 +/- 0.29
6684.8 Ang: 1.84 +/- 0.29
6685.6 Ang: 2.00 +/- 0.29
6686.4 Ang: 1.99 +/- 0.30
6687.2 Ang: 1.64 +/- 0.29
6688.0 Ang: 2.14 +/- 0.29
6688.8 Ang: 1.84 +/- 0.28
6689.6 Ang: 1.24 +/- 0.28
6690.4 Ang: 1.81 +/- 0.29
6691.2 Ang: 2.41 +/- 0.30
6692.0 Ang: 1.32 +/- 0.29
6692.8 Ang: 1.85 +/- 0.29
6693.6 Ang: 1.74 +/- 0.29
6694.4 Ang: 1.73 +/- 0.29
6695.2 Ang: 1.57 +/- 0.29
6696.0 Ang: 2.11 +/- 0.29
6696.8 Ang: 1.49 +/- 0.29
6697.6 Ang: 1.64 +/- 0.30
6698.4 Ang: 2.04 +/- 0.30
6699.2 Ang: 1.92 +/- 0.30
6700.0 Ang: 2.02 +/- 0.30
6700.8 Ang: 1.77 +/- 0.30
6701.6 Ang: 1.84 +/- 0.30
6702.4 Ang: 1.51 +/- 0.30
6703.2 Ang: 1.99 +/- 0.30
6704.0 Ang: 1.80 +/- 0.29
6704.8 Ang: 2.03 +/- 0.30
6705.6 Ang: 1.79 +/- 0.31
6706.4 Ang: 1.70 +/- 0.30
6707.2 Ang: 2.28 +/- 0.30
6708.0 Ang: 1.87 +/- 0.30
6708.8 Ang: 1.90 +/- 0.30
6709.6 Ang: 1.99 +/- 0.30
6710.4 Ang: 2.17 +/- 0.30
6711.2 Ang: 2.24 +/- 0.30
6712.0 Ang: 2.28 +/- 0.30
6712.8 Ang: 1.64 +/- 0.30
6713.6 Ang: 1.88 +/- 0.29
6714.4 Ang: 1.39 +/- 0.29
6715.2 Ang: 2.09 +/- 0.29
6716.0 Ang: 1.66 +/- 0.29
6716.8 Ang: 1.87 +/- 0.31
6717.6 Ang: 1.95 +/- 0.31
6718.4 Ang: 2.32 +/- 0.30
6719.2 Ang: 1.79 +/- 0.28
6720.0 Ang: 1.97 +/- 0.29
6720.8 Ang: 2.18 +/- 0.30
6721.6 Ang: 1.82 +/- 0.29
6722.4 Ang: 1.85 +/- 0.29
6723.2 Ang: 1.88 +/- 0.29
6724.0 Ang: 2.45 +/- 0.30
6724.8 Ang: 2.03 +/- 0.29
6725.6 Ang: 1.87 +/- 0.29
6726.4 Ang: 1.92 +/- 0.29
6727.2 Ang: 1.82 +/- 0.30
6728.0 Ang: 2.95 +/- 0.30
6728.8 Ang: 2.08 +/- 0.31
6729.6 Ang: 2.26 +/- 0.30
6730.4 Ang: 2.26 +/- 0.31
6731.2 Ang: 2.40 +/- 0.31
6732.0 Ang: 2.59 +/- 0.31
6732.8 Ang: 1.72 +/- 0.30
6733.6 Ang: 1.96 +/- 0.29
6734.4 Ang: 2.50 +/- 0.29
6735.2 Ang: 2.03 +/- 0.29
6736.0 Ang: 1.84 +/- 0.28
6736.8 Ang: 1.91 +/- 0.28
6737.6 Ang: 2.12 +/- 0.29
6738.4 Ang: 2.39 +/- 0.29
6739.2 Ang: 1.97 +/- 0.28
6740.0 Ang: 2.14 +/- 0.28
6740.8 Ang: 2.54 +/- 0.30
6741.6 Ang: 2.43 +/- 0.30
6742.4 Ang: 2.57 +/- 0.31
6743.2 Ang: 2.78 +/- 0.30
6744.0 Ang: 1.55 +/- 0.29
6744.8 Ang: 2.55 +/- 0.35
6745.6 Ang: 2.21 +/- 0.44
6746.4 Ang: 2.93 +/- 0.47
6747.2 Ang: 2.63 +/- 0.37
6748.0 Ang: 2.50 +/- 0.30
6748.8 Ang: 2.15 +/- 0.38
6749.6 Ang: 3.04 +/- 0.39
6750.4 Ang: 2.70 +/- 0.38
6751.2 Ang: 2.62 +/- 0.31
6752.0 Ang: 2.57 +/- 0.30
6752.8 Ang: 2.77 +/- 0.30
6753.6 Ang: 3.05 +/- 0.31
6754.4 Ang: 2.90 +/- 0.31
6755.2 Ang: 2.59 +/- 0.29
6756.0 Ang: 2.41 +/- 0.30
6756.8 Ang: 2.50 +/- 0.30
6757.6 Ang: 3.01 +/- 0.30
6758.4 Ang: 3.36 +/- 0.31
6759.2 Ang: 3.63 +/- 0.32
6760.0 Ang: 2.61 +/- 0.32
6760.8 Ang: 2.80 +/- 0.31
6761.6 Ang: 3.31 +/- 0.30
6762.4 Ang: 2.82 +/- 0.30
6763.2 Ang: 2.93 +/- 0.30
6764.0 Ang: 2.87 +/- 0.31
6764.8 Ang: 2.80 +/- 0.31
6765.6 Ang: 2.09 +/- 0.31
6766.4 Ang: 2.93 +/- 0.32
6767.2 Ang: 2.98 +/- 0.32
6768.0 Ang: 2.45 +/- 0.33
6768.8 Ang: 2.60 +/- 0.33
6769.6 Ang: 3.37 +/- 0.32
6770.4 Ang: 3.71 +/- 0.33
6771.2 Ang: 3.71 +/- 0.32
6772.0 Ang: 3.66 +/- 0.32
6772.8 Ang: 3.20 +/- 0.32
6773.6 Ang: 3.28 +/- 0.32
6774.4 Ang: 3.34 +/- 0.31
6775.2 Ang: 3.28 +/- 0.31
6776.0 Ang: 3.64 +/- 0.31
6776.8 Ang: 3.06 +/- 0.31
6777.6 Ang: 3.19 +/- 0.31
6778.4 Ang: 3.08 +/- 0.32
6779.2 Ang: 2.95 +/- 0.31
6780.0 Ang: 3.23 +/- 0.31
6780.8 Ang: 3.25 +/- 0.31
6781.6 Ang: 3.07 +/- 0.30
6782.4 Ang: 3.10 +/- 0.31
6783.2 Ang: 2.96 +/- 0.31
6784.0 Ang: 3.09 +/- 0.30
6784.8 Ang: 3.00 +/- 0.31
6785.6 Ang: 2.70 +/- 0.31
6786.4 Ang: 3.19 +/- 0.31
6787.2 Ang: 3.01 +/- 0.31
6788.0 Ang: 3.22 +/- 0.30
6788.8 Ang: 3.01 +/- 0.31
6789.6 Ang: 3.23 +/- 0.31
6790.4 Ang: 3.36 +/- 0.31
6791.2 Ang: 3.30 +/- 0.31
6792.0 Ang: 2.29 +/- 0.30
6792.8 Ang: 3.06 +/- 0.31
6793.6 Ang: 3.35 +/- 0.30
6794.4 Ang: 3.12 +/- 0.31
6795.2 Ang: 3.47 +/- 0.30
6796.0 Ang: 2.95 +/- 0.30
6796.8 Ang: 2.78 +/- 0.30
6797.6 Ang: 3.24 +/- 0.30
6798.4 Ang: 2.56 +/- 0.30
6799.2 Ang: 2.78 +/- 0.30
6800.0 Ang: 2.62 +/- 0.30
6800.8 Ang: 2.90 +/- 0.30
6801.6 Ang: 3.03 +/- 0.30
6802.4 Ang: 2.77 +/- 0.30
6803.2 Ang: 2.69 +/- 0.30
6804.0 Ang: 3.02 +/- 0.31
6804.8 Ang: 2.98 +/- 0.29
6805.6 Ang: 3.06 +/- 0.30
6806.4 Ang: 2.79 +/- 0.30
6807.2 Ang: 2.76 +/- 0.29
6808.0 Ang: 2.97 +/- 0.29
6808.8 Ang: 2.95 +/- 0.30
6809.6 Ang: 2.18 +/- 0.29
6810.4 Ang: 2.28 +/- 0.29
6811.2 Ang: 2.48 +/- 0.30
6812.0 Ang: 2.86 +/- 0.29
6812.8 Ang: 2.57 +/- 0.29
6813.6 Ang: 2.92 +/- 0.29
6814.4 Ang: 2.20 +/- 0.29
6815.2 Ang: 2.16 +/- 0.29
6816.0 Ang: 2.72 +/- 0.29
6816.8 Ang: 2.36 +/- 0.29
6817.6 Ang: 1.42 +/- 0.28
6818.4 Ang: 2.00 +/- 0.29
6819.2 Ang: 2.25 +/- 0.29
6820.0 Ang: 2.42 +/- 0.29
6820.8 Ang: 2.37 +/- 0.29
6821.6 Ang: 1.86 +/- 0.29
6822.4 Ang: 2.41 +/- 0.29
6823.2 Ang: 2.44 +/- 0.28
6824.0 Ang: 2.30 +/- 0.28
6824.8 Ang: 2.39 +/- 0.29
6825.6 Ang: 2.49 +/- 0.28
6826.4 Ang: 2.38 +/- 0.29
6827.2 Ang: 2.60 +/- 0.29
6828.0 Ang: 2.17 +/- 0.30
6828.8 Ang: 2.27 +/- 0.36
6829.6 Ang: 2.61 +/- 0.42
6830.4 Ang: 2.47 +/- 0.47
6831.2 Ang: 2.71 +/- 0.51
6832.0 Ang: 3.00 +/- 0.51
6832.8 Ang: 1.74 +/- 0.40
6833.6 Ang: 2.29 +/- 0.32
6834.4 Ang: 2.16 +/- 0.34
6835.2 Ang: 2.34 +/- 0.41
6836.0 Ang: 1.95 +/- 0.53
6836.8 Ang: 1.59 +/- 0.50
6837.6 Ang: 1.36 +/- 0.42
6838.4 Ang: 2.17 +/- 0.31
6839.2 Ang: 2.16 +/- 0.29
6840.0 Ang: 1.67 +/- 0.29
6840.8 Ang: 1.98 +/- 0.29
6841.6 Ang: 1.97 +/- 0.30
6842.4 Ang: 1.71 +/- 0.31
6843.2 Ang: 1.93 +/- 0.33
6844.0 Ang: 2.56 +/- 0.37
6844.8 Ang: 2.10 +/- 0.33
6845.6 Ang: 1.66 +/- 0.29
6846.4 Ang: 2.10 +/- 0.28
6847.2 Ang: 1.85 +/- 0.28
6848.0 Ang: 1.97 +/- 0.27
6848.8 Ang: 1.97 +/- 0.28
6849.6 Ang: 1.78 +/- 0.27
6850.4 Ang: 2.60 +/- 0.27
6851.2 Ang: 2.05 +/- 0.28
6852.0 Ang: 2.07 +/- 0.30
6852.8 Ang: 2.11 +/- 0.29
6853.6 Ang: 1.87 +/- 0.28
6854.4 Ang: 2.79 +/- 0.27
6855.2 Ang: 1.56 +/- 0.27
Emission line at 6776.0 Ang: Mg II 2798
